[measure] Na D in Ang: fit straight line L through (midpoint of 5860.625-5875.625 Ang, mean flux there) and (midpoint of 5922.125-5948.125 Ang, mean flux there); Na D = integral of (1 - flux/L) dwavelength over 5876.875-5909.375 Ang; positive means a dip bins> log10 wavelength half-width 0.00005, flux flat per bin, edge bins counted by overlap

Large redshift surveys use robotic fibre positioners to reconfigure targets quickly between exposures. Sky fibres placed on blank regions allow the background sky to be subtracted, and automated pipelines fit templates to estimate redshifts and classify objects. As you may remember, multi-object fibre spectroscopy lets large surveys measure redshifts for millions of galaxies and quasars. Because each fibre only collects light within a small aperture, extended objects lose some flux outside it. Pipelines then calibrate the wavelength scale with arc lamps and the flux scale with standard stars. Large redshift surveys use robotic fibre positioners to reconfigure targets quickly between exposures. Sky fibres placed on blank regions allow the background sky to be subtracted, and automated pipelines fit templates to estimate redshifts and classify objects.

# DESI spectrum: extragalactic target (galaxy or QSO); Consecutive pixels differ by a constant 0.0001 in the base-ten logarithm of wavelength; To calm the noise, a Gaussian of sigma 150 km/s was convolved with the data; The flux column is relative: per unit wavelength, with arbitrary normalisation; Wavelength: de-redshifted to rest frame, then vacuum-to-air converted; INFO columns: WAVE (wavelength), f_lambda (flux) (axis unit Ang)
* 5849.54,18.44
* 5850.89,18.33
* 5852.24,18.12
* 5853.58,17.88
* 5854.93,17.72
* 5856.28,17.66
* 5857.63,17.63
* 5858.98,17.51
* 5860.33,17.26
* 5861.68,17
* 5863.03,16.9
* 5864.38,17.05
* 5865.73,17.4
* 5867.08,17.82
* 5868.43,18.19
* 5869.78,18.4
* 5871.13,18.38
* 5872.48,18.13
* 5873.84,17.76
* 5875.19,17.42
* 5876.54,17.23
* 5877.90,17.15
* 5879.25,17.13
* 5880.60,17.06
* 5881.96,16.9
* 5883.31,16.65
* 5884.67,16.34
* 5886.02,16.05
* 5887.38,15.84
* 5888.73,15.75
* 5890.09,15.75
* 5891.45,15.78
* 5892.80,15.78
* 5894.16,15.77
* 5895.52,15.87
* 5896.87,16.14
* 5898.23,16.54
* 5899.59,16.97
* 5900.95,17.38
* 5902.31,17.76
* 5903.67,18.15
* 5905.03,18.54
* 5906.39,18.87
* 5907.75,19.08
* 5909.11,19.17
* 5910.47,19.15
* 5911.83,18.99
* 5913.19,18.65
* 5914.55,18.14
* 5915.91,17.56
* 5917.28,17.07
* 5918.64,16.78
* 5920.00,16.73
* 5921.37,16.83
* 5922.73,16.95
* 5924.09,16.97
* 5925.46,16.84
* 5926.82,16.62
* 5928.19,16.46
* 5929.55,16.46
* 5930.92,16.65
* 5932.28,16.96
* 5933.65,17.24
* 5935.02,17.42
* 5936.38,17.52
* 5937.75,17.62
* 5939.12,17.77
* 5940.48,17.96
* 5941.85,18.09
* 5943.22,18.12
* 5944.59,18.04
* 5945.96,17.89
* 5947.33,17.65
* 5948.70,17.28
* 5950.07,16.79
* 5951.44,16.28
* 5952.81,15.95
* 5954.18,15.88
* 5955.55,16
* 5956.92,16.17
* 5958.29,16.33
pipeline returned 1.2 Ang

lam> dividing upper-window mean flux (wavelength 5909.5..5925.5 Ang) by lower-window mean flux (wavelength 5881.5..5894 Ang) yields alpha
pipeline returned 1.10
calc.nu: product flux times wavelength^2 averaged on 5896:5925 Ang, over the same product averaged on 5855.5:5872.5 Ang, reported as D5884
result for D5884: 1.0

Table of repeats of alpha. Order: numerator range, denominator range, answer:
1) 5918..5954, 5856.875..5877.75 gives 0.97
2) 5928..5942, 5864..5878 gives 0.97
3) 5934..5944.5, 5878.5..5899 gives 1.10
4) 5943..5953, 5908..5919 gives 0.95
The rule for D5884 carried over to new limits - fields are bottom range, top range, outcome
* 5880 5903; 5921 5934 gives 1.04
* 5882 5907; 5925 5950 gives 1.06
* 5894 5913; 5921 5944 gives 0.98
